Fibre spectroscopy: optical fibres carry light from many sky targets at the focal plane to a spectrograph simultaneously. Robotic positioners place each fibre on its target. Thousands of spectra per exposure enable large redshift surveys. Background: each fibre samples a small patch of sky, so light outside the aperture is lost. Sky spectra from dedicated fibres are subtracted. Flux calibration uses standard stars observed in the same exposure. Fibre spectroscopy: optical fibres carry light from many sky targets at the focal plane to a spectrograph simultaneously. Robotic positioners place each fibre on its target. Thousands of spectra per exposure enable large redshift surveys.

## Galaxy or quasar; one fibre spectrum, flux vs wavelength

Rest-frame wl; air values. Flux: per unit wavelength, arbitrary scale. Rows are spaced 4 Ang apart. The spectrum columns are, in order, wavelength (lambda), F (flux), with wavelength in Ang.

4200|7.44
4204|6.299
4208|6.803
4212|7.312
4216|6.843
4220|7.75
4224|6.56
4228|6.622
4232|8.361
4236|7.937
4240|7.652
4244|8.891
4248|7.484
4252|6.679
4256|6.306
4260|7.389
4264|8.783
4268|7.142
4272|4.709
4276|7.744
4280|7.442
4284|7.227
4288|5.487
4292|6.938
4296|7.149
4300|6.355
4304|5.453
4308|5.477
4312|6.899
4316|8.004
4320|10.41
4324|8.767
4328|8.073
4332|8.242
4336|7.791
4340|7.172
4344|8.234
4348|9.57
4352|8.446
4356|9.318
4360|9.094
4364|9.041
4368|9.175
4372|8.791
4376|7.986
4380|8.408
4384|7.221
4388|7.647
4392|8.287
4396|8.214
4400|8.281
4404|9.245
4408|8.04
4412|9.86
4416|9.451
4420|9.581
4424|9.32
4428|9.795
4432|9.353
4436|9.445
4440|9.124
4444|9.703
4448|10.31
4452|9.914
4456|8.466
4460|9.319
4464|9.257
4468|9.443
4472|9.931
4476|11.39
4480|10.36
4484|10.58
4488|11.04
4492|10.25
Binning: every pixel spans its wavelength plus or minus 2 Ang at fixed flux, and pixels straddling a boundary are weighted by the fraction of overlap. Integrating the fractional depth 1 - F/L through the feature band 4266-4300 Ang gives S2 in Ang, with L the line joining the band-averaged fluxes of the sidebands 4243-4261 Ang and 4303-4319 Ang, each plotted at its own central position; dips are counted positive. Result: 1.4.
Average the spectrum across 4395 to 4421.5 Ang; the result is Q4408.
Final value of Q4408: 8.97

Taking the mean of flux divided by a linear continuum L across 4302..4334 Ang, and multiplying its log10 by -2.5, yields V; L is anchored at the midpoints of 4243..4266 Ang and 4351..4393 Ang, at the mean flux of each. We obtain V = 0.06 mag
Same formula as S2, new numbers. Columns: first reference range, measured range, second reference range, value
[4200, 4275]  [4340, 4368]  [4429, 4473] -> -1.3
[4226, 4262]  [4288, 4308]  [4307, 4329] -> 4.1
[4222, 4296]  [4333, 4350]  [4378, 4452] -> -0.1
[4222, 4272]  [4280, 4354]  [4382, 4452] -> 4.9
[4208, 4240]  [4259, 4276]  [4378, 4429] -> 1.3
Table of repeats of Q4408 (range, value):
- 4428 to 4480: 9.67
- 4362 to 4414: 8.48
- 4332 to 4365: 8.55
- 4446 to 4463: 9.49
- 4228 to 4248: 7.98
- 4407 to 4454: 9.52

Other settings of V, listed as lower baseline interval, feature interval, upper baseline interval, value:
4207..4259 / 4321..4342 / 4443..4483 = 0.036 mag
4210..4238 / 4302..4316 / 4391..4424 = 0.280 mag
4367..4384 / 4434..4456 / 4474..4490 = 0.045 mag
